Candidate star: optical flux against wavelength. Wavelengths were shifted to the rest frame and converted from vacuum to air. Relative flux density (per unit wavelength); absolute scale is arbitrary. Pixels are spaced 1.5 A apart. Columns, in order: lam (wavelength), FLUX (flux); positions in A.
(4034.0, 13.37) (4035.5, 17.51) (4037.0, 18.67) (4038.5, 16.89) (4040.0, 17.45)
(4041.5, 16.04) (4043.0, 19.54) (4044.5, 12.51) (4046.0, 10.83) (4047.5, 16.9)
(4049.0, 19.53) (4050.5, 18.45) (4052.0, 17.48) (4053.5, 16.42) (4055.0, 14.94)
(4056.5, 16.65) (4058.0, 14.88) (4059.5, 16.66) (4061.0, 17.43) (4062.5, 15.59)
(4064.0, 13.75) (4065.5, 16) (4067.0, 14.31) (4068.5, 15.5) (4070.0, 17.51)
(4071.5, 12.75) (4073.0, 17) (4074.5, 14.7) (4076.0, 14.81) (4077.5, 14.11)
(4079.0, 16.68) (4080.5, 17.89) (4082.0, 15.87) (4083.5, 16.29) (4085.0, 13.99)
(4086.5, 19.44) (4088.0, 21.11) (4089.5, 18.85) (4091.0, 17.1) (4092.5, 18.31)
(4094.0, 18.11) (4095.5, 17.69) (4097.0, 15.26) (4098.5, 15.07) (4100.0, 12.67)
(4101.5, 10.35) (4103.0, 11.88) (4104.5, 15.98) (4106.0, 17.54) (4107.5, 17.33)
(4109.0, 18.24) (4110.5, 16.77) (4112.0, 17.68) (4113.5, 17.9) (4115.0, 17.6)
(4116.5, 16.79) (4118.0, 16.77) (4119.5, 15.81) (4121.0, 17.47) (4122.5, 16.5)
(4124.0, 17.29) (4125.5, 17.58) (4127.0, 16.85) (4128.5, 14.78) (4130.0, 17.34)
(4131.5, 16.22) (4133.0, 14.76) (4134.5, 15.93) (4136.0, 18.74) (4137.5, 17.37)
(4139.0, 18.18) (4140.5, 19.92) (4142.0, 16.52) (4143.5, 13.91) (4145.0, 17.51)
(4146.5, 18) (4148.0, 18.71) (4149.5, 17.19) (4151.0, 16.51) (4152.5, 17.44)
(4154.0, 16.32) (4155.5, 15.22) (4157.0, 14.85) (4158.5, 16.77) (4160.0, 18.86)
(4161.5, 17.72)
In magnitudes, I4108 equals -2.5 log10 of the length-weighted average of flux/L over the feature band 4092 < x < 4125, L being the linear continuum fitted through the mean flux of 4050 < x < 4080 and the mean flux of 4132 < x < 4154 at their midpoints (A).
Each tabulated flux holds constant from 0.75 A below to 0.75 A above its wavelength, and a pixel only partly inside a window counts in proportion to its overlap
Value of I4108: 0.015 mag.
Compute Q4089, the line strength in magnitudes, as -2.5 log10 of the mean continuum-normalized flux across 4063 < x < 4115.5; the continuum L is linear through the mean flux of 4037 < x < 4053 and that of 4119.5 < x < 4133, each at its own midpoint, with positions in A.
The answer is 0.03 mag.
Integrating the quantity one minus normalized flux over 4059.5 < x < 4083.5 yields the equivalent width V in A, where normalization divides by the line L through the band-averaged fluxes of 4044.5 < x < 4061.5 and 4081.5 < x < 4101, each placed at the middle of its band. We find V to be 1.2 A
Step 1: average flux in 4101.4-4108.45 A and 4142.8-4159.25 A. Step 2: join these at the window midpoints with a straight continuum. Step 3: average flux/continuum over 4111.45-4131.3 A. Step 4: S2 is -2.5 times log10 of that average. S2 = -0.086 mag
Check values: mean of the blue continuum 15.1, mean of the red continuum 16.6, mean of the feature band 16.9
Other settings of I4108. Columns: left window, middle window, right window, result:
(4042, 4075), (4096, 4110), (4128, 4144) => 0.10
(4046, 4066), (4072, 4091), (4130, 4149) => -0.01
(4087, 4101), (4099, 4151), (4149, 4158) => 0.00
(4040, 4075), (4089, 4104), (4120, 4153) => 0.07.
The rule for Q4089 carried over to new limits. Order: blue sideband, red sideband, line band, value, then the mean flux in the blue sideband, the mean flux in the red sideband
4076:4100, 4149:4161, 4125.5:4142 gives -0.02 mag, 16.8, 16.7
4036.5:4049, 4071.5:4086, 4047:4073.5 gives -0.02 mag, 16.3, 15.6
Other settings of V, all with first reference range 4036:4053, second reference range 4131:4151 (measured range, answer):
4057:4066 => 0.6 A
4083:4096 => -0.7 A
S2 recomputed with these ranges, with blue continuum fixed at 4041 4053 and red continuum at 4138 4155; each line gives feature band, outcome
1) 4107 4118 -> -0.029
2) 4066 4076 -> 0.092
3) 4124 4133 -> 0.042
